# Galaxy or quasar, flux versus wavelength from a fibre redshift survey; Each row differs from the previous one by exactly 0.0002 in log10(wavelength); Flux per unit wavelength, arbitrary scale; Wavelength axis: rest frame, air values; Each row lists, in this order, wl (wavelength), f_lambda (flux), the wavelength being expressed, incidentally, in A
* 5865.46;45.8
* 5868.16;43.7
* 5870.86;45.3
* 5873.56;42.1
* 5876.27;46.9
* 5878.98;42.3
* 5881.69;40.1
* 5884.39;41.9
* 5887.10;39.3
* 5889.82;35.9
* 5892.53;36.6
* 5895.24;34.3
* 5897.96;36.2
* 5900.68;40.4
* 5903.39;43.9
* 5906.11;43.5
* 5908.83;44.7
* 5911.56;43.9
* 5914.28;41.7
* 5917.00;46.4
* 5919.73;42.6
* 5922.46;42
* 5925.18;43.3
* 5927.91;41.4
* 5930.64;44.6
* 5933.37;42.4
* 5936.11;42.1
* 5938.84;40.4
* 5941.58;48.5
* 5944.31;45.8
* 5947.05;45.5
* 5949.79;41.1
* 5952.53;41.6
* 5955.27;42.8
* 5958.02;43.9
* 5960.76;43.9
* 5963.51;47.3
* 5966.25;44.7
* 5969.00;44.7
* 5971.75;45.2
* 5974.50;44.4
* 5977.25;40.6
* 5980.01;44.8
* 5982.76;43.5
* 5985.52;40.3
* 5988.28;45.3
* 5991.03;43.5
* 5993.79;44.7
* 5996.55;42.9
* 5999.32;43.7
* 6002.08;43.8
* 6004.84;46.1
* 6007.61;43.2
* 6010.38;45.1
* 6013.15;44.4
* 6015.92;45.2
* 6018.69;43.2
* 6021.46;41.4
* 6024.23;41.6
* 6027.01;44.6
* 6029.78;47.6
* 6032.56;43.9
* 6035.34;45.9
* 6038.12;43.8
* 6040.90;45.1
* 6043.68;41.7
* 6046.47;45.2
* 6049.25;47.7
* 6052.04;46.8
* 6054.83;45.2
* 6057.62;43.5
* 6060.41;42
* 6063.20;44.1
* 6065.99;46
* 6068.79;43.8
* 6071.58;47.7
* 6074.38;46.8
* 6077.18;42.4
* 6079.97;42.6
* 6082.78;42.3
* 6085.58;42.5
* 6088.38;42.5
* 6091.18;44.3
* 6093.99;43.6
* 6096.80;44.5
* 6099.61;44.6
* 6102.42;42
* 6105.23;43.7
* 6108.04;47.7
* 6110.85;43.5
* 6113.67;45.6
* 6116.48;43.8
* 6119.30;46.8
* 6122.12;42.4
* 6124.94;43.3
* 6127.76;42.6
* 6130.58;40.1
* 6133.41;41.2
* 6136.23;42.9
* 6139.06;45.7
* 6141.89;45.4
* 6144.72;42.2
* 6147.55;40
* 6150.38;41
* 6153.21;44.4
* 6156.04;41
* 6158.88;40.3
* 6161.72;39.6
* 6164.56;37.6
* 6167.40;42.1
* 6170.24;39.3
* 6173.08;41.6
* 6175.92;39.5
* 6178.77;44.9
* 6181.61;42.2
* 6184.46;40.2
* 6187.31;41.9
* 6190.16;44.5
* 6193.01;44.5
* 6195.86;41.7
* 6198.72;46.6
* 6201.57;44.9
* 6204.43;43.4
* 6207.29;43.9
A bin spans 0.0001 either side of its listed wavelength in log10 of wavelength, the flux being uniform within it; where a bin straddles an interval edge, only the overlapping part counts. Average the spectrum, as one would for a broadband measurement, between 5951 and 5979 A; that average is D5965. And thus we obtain 43.9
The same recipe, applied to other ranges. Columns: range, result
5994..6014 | 44.2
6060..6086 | 44.2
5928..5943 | 43.4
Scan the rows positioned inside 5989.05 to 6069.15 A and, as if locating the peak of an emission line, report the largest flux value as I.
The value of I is 47.7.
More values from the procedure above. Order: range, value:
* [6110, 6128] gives 46.8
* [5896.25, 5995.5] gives 48.5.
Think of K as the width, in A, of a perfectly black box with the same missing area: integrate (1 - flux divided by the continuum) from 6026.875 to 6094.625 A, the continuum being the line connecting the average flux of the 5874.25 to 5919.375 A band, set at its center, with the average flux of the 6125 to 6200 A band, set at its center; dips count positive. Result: -4.5 A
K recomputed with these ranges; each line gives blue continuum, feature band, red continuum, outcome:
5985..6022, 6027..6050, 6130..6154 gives -0.76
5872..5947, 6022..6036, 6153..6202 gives -0.82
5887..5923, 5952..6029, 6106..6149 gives -3.64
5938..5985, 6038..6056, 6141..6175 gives -1.01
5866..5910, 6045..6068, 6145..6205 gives -1.88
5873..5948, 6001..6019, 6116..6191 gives -1.05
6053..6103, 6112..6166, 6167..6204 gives 1.01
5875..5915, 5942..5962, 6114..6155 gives -1.19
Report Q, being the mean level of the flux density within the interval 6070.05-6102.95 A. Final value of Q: 43.9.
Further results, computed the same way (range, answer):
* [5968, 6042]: 44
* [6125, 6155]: 42.6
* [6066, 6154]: 43.6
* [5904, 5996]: 43.7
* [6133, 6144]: 43.9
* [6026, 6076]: 45.1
